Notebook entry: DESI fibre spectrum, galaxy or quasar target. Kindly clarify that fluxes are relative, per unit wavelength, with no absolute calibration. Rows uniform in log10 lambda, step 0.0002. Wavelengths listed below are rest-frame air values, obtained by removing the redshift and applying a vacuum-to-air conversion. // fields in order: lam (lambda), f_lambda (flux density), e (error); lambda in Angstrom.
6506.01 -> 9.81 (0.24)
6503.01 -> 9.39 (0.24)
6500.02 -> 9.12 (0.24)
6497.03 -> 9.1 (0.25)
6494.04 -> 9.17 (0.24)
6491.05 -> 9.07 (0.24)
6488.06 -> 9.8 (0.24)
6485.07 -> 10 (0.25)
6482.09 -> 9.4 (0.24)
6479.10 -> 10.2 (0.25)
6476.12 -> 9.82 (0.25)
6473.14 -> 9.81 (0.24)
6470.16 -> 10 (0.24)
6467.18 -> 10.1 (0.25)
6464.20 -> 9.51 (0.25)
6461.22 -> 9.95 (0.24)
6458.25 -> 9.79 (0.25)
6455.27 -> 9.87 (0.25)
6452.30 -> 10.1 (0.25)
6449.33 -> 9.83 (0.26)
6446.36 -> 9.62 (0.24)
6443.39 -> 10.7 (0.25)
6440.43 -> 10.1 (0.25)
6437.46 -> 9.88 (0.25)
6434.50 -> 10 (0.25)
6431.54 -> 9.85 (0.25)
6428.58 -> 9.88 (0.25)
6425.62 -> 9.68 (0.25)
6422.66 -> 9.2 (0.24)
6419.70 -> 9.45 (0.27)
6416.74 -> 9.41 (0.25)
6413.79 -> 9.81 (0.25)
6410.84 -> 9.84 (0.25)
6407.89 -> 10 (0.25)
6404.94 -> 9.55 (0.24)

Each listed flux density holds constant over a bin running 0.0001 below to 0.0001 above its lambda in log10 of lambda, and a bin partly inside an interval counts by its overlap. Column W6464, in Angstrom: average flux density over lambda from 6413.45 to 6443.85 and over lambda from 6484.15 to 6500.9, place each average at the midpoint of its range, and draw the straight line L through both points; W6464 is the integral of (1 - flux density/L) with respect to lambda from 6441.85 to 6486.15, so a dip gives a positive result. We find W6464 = -1.7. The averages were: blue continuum 9.79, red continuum 9.36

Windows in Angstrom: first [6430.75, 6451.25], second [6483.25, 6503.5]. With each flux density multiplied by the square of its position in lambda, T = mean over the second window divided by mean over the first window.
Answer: 0.95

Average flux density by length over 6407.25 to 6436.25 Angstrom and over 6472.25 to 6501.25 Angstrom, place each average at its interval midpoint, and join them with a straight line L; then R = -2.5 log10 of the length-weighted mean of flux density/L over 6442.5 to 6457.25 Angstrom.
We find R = -0.038 mag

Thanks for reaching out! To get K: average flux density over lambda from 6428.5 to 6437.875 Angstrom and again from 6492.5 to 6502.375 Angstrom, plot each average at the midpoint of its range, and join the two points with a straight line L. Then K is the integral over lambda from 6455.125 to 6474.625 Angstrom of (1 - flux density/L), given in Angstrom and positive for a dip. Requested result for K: -0.6 Angstrom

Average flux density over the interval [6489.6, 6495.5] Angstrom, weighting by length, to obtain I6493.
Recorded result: 9.12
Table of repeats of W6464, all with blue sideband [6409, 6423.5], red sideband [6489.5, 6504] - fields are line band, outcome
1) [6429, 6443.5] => -0.86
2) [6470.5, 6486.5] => -1.03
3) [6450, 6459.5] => -0.54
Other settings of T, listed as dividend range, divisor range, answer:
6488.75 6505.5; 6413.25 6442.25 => 0.97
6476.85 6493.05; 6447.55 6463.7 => 0.99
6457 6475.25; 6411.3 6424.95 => 1.05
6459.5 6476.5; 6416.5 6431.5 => 1.05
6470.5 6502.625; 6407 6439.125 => 1.00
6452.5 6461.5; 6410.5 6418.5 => 1.04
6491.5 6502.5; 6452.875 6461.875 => 0.94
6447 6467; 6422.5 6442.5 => 1.01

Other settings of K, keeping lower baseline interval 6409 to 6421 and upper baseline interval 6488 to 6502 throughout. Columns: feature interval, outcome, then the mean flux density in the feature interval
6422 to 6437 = -0.31 Angstrom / 9.77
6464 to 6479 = -0.93 Angstrom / 9.91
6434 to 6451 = -0.95 Angstrom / 10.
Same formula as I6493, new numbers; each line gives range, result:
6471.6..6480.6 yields 9.94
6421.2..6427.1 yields 9.44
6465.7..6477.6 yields 9.93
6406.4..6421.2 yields 9.7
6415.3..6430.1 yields 9.52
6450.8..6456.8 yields 9.98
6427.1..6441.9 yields 9.94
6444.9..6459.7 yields 9.84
